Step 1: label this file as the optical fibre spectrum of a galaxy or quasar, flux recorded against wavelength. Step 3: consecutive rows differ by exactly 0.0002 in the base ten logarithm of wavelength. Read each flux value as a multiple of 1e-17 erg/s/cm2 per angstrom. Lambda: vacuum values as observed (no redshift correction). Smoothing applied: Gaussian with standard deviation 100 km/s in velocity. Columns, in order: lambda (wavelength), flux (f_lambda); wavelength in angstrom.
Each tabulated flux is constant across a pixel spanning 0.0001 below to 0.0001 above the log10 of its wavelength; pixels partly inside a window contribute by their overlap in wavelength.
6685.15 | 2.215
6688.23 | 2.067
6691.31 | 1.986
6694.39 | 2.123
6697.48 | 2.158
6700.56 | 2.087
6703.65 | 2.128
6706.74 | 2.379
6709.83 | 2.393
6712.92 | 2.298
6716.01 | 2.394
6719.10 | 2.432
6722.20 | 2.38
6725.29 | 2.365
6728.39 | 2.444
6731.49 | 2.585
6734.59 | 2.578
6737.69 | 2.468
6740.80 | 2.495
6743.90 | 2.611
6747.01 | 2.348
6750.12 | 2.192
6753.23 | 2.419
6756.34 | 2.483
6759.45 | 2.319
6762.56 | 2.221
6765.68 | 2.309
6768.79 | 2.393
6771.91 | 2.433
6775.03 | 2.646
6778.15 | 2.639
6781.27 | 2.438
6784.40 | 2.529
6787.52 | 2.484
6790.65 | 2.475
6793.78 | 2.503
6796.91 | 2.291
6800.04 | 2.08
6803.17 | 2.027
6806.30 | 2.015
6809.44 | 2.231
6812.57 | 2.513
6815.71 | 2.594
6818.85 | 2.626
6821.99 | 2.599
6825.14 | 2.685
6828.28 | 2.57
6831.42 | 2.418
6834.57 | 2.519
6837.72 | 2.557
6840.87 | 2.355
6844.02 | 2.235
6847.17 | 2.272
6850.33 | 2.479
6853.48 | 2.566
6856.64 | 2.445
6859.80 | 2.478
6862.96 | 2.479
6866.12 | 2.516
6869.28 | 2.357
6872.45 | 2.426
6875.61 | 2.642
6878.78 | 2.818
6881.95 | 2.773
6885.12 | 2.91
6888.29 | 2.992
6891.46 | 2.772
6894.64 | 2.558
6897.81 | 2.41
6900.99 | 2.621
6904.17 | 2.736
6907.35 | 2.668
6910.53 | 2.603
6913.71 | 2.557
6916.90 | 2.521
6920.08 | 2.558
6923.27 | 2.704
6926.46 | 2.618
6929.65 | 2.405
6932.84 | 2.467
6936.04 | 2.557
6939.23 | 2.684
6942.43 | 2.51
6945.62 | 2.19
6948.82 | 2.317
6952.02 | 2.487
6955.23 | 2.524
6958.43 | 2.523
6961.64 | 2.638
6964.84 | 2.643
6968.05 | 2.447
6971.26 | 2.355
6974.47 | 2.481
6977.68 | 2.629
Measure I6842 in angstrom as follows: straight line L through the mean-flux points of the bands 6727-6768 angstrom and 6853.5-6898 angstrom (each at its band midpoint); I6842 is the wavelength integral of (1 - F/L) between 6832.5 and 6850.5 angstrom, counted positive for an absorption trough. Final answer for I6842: 1.2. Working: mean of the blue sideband 2.42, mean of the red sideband 2.62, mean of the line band 2.4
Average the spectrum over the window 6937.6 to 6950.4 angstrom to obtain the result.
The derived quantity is 2.43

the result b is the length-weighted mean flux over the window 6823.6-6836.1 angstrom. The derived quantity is 2.55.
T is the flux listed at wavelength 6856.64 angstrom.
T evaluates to 2.445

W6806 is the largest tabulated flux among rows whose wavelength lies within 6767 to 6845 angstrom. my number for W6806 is 2.685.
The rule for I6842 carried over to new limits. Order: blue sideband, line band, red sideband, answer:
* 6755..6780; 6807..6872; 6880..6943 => 1.7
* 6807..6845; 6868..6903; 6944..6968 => -2.6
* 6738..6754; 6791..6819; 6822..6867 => 1.6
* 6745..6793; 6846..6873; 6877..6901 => 2.1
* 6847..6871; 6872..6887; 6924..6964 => -1.7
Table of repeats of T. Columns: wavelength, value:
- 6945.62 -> 2.19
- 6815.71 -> 2.594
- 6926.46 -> 2.618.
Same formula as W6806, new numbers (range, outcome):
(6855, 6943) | 2.992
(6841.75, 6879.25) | 2.818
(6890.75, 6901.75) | 2.772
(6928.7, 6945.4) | 2.684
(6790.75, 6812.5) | 2.503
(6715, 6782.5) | 2.646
